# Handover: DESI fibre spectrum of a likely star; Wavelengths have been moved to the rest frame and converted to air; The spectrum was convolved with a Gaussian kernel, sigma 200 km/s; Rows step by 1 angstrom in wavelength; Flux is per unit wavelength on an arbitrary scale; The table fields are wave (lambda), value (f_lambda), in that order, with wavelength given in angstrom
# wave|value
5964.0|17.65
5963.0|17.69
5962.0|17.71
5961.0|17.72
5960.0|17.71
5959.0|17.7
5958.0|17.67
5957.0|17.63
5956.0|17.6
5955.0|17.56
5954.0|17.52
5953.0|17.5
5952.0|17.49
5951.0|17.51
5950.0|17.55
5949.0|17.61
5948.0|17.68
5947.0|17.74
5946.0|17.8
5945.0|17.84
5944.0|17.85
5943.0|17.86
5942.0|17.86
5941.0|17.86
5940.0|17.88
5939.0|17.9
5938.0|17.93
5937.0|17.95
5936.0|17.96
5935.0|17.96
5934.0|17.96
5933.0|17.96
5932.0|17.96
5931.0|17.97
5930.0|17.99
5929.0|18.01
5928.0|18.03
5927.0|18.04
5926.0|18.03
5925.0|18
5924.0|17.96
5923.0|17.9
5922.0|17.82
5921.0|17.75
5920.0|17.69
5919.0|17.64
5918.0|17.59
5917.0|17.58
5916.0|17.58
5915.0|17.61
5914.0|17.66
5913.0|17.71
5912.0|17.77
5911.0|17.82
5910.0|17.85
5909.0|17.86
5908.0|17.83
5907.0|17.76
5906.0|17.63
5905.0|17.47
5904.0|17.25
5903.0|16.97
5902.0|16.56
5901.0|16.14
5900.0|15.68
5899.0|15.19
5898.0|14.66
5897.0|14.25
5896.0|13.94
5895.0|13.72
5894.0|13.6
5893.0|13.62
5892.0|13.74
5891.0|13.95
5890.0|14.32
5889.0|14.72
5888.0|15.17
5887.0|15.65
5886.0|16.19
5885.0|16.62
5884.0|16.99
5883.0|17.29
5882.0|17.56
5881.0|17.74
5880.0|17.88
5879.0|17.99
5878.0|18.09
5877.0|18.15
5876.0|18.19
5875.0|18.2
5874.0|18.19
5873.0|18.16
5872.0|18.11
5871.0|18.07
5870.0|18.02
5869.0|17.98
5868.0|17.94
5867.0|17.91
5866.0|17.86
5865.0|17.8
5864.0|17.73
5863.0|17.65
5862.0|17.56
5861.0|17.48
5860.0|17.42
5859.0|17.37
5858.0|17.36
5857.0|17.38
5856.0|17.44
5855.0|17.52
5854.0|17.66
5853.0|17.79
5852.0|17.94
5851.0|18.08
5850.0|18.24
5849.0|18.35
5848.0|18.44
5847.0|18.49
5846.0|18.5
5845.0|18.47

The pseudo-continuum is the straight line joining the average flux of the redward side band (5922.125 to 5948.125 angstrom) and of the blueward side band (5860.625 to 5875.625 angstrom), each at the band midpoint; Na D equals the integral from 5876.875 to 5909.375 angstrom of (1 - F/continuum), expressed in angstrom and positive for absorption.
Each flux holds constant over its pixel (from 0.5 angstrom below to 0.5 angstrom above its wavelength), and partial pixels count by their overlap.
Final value 3.3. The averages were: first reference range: 17.9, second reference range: 17.9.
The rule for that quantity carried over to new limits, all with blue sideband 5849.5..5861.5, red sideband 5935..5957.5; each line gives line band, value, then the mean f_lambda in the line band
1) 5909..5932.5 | -0.2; 17.8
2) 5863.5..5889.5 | 0.3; 17.5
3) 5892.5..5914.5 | 1.7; 16.3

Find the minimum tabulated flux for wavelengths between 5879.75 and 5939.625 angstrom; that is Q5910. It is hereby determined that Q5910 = 13.6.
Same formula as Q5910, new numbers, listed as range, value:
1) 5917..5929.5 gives 17.58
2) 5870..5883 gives 17.29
